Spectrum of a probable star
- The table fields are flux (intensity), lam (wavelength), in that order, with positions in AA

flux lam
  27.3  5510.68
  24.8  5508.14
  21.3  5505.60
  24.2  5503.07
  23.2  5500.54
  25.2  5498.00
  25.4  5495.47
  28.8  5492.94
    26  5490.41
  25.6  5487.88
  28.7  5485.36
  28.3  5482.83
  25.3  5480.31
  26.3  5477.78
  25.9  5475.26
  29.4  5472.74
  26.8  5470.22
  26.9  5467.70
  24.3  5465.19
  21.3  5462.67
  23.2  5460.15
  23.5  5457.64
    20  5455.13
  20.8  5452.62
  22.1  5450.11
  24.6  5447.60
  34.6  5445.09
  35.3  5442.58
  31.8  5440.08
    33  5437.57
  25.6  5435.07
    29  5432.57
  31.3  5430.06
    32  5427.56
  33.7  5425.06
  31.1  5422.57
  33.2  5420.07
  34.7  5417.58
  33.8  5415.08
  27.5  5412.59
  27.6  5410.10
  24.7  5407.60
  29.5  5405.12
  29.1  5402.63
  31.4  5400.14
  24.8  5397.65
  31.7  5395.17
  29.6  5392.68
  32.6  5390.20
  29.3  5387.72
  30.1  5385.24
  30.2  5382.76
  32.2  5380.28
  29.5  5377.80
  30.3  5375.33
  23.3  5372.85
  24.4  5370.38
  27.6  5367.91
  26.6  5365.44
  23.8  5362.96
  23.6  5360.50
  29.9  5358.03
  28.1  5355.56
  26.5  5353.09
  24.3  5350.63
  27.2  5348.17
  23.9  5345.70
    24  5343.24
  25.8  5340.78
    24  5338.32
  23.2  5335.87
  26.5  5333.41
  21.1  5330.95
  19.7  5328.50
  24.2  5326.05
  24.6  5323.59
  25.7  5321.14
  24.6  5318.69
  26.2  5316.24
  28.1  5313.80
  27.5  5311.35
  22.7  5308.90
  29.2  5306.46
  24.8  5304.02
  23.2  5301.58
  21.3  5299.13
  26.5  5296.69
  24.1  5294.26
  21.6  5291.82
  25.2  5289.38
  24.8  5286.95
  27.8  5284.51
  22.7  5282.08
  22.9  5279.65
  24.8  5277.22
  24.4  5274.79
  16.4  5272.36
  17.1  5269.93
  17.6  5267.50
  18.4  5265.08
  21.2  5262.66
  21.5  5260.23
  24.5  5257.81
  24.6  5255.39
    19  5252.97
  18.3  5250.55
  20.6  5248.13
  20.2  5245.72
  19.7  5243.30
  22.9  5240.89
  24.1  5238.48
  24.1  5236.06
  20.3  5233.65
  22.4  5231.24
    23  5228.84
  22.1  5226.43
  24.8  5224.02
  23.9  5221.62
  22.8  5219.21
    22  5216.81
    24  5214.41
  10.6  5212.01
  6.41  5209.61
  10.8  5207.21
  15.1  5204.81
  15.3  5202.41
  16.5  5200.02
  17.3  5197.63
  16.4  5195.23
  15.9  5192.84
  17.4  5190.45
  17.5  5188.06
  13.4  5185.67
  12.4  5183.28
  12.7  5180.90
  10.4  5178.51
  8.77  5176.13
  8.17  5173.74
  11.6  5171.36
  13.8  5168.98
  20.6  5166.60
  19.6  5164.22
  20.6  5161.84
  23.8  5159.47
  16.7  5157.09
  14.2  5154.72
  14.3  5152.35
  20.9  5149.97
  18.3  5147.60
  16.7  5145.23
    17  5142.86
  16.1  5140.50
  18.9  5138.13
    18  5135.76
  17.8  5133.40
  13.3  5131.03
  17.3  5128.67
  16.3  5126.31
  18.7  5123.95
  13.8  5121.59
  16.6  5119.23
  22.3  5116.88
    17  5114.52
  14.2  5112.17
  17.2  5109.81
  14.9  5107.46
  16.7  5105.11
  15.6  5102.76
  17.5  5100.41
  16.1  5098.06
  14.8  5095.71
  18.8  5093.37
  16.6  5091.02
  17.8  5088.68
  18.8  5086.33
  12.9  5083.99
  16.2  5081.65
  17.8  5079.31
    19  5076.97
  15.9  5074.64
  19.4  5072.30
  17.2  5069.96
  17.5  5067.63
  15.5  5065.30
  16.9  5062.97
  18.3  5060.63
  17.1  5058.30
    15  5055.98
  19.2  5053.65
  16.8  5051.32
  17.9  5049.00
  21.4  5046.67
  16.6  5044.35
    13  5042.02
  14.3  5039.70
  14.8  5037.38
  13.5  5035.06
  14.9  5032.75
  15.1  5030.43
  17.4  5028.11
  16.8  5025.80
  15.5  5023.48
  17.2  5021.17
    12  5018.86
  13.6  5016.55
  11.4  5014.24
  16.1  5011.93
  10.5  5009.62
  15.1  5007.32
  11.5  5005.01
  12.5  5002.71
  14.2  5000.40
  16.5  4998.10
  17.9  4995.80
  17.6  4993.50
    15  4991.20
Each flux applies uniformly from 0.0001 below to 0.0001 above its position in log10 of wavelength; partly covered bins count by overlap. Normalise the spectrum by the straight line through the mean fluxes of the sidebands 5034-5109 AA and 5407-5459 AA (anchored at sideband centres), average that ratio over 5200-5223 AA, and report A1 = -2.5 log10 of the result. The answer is 0.268 mag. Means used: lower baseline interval 16.7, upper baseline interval 29.1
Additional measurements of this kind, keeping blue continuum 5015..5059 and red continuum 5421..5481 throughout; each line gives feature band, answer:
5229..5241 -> -0.07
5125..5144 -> 0.11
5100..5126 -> 0.08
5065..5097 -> 0.00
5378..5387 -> -0.20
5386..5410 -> -0.13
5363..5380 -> -0.07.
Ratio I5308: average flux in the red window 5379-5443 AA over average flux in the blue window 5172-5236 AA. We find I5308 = 1.8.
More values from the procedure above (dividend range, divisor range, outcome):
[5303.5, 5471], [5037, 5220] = 1.66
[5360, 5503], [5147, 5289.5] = 1.49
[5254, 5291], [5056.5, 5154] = 1.31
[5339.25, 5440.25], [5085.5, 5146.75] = 1.70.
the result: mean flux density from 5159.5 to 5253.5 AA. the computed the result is 17.7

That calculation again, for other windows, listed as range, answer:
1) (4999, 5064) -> 15.3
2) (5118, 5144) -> 16.7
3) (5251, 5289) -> 21.9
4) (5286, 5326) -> 25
